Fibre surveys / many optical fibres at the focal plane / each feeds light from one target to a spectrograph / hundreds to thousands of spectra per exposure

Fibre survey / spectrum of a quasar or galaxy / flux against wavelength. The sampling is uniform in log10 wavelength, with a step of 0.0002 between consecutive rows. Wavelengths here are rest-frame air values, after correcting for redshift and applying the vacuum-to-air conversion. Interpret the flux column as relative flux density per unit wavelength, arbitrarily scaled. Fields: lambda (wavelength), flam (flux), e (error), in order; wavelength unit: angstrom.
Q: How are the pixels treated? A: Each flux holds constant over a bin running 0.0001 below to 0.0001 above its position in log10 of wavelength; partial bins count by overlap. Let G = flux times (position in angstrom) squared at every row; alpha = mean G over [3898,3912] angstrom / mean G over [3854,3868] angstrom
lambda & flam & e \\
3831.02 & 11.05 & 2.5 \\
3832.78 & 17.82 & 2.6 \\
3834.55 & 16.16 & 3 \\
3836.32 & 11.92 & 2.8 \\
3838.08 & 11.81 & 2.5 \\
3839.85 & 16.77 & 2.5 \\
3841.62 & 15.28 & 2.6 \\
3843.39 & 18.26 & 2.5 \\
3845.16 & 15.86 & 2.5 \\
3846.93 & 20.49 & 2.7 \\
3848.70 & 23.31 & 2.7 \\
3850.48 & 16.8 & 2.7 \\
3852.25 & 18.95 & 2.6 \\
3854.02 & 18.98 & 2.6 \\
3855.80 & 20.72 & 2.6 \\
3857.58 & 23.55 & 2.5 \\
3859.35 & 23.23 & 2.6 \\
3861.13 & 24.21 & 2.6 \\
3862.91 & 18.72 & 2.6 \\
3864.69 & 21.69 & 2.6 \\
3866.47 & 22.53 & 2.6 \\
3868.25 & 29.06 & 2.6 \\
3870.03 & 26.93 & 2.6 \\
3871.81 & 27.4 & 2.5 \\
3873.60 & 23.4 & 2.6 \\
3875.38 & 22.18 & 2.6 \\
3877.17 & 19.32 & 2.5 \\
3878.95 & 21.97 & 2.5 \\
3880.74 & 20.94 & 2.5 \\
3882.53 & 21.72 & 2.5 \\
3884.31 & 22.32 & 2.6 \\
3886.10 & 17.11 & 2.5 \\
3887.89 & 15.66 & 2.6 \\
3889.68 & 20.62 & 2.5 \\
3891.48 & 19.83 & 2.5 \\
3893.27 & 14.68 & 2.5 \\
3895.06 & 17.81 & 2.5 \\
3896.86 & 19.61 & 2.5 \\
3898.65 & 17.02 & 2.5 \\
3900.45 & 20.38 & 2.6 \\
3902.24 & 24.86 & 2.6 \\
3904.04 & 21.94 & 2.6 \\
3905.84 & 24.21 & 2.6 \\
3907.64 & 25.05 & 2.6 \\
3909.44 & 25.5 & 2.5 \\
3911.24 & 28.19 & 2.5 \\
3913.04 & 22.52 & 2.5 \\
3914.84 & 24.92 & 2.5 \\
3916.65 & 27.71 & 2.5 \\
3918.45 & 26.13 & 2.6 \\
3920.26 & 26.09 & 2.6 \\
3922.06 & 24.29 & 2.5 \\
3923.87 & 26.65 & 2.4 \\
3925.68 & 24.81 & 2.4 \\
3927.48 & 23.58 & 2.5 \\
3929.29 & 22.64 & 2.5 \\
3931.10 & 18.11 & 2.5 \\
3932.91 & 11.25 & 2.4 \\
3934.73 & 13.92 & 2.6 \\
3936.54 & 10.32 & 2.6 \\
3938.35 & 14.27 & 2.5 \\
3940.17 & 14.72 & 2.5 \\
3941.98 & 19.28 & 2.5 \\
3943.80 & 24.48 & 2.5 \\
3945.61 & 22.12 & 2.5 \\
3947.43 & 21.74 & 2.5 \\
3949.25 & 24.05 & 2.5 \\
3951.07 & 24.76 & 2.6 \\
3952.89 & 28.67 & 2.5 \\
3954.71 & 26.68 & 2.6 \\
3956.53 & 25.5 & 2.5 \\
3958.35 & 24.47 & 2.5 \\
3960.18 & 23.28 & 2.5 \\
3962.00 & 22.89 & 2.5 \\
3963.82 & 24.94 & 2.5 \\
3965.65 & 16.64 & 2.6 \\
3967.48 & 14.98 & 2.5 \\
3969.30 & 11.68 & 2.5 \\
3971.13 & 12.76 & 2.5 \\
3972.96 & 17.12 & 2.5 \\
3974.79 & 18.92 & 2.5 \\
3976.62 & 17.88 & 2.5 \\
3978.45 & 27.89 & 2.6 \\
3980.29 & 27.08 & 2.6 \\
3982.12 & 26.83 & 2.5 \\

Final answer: 1.08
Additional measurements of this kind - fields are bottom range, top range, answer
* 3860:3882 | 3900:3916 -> 1.07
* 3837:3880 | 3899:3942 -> 1.07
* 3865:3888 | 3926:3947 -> 0.82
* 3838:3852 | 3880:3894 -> 1.10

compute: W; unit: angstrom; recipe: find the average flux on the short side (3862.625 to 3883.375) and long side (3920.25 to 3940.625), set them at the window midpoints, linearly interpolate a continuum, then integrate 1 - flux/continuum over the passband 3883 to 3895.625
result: 2.0 angstrom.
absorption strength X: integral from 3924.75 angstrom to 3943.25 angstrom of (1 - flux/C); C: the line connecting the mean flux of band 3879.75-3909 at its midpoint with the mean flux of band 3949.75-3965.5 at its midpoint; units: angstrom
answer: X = 4.5 angstrom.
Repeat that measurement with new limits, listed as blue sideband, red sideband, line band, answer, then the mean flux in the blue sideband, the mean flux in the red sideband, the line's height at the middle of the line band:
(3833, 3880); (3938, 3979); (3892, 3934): -3.7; 20.3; 20.9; 20.6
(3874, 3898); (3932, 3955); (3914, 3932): -4.6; 19.6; 19.5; 19.5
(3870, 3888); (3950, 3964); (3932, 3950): 5.1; 21.7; 25.2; 24.5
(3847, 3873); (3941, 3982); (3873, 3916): 1.8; 22.5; 21.8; 22.3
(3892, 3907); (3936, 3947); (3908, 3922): -4.6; 20.2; 18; 19.3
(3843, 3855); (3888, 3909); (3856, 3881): -4.7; 19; 20.5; 19.6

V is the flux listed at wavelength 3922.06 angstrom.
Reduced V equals 24.29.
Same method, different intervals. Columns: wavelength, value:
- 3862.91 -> 18.72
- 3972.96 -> 17.12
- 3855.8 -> 20.72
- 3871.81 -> 27.4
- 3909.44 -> 25.5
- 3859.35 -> 23.23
